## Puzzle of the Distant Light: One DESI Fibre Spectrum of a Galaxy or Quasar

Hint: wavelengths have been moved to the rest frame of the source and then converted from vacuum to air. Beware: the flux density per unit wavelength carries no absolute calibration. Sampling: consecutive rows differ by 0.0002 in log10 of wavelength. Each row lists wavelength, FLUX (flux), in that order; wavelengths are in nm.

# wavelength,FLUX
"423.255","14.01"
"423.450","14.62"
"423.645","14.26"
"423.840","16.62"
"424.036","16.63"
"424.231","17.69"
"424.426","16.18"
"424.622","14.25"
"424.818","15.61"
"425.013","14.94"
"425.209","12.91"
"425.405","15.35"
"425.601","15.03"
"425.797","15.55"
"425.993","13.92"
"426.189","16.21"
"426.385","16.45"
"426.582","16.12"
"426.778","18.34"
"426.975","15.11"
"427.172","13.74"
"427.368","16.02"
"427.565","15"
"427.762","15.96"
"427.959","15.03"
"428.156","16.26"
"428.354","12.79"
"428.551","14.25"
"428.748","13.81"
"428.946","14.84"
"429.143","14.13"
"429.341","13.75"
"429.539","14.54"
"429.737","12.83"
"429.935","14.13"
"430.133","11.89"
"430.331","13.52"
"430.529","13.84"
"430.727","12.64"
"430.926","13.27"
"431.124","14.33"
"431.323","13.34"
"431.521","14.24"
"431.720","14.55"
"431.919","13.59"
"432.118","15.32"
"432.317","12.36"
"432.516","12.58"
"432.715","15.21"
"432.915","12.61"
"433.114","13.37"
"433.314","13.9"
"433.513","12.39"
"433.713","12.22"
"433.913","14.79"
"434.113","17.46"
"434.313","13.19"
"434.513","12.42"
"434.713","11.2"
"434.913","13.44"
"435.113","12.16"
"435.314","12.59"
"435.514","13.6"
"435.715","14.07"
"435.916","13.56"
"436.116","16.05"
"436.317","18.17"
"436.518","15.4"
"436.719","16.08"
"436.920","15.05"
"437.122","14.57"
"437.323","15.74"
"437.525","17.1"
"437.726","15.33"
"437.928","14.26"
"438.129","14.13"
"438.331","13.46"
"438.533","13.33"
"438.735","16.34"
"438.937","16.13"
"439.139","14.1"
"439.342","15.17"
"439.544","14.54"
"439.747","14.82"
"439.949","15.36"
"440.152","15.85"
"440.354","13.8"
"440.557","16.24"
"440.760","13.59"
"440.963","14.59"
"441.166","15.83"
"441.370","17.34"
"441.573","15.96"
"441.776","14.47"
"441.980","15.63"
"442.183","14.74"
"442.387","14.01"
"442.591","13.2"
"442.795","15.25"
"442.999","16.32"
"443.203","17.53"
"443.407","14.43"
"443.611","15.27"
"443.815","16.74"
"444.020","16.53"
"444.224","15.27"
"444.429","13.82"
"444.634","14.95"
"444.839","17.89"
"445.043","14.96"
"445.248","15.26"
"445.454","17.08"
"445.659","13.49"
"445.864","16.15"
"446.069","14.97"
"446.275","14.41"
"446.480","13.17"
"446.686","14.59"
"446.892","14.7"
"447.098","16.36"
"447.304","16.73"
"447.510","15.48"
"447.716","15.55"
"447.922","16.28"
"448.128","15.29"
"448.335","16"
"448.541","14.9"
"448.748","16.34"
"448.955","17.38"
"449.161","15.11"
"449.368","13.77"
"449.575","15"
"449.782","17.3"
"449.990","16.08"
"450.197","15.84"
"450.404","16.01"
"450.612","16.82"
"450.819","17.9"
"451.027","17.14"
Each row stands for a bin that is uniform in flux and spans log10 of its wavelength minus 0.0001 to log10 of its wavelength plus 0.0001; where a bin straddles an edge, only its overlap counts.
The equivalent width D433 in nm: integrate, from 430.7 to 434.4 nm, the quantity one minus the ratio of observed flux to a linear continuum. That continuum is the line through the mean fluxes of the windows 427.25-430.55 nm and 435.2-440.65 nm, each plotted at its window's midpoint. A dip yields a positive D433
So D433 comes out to 0.20 nm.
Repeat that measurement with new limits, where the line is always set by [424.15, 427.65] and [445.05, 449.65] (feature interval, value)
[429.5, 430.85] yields 0.19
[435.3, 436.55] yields 0.04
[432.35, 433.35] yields 0.13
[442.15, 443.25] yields 0.02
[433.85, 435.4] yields 0.20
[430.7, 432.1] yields 0.14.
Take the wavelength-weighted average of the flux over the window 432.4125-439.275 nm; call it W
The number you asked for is 14.3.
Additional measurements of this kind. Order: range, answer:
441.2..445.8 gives 15.5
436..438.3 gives 15.5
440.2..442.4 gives 15.2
